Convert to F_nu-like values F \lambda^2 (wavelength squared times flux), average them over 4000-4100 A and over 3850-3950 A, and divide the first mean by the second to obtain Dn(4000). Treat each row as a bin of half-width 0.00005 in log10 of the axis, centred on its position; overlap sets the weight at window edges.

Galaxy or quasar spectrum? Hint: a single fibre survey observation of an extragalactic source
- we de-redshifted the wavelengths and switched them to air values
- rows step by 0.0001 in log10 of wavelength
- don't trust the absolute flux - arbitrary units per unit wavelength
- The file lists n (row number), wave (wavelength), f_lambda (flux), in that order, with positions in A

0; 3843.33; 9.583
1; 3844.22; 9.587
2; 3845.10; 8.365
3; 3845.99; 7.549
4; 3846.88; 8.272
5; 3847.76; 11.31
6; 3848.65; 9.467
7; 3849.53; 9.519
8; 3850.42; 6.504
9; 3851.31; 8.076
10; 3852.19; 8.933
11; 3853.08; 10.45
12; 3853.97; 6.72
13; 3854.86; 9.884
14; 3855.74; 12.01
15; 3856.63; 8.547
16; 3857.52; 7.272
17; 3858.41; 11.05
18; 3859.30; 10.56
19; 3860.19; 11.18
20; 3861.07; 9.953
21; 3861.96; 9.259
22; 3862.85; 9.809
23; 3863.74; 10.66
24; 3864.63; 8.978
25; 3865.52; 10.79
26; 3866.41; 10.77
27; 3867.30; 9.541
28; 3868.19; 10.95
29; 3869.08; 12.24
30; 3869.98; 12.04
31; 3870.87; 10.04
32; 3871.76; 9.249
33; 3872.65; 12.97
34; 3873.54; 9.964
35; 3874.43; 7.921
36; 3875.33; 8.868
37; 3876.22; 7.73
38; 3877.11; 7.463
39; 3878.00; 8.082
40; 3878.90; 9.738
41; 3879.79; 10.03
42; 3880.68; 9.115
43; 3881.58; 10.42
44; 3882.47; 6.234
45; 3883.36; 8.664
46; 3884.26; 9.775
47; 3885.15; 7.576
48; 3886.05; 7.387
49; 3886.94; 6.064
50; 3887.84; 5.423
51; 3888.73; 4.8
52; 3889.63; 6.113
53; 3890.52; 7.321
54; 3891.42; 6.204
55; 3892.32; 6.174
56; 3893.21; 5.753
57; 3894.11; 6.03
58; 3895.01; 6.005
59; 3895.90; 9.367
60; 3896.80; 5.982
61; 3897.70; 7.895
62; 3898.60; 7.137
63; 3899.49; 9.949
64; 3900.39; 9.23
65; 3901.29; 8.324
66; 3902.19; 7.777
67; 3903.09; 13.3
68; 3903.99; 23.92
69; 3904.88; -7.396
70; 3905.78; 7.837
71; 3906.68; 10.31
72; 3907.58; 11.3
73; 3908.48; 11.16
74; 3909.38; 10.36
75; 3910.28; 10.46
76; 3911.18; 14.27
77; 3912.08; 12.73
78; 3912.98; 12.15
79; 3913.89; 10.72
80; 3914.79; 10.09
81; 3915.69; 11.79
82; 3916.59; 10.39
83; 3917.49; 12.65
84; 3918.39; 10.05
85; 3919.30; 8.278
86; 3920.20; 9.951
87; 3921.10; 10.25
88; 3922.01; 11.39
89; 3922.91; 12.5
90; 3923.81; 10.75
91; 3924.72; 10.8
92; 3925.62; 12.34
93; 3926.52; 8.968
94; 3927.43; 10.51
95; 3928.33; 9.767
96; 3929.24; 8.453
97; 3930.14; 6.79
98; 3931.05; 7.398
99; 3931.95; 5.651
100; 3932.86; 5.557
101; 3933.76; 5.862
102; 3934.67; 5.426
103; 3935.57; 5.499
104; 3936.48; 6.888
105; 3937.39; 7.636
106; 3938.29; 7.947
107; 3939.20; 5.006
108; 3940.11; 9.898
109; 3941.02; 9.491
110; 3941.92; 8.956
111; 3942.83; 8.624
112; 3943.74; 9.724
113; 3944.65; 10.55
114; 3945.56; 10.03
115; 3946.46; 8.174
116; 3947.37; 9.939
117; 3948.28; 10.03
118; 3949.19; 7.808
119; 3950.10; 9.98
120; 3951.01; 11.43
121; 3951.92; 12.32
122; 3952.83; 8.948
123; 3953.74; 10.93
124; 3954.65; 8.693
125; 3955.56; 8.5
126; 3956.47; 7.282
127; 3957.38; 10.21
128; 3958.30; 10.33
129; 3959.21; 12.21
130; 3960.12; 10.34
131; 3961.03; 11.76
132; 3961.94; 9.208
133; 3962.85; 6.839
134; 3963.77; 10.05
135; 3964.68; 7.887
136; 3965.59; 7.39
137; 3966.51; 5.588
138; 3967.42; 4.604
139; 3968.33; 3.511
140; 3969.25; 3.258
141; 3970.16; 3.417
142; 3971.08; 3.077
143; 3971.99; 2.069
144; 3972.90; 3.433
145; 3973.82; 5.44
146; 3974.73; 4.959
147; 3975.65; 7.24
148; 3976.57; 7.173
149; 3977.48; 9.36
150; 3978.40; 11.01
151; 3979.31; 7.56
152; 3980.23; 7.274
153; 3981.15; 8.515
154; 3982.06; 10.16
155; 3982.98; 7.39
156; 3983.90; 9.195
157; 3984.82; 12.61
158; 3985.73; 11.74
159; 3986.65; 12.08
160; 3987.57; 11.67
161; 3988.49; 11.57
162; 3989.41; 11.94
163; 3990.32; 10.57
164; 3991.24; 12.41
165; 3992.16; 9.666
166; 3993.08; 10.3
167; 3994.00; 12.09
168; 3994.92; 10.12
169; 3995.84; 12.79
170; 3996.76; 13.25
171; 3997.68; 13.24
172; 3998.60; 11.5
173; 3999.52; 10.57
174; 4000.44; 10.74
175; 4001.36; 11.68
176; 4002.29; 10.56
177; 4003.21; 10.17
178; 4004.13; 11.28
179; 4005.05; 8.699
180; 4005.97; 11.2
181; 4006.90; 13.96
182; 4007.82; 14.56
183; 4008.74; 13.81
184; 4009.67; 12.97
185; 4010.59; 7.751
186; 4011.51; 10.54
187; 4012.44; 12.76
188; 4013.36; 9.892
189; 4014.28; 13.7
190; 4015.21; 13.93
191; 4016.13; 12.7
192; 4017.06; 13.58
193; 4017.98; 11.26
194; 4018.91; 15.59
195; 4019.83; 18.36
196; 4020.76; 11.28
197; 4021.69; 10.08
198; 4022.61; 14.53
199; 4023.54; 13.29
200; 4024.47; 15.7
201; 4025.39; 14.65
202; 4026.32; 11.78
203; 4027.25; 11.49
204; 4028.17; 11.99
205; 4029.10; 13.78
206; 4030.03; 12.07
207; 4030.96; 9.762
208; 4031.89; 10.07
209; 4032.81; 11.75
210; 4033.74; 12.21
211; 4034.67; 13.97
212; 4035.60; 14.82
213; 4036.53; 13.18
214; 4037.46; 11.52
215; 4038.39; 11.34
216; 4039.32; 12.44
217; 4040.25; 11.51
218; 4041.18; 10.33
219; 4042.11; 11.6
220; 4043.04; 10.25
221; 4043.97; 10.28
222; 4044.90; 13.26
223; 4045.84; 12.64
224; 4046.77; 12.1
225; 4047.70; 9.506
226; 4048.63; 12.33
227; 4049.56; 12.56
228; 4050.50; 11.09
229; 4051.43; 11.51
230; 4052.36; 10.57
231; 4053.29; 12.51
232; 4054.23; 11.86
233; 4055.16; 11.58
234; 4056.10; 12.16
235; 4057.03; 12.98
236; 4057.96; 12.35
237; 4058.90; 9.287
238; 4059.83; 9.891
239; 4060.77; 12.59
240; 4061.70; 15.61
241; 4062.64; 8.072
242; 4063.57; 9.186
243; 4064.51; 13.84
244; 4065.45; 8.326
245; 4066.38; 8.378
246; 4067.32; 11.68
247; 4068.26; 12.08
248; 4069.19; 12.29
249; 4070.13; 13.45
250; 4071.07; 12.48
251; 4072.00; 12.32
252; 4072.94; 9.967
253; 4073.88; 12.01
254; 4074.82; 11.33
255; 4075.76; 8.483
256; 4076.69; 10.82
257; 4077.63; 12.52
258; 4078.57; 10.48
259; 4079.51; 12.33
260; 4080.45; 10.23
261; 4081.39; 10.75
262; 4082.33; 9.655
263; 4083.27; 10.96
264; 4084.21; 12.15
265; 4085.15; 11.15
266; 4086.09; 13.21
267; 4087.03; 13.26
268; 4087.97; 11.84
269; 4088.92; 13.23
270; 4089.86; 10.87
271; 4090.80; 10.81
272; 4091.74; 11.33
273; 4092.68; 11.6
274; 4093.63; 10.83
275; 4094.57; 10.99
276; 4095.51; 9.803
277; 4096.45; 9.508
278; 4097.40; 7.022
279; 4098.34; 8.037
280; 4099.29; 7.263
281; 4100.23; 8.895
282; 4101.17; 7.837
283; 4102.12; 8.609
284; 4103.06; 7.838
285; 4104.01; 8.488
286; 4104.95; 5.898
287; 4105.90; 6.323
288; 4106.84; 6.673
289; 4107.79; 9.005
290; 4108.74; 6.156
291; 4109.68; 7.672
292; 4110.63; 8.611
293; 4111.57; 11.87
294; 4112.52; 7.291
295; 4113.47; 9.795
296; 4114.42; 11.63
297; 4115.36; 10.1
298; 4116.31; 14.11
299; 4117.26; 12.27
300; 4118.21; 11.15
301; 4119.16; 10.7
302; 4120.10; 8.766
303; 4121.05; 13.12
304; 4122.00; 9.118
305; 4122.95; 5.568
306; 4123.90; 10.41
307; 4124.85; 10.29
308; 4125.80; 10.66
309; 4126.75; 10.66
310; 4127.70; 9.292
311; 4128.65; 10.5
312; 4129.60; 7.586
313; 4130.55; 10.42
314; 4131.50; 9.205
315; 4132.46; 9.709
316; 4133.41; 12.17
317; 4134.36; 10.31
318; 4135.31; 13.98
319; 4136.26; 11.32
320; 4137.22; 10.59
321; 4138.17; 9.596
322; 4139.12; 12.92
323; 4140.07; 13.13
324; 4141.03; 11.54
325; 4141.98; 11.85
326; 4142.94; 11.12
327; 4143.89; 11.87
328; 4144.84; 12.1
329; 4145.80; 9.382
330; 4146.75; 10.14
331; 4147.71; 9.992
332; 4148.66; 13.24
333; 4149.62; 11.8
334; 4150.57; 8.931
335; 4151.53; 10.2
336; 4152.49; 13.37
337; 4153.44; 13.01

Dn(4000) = 1.38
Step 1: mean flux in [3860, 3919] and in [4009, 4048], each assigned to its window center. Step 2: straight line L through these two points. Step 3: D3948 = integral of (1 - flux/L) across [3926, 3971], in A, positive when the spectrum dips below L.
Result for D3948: 9.76 A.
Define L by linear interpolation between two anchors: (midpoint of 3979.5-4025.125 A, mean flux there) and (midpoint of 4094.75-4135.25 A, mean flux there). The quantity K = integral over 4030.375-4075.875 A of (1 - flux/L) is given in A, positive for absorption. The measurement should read -3.9 A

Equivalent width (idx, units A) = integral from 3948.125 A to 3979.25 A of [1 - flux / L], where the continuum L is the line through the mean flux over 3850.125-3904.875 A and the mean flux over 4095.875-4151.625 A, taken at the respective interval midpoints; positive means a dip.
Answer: 4.8 A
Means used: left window 8.89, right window 9.9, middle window 7.8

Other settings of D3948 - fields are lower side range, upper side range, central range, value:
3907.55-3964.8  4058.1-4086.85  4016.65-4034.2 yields -3.6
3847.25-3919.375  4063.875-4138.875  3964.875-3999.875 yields 3.8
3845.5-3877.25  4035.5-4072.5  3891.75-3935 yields 3.7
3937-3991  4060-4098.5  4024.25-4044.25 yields -3.9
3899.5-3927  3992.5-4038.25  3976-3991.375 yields 2.2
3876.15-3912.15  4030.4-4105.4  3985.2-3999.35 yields -2.5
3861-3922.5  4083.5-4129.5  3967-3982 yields 5.7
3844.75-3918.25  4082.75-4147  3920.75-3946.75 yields 2.1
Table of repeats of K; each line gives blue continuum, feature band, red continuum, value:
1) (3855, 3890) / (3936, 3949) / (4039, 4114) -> 1.3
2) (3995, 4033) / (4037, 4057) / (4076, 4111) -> -0.7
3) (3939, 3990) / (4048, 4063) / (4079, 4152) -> -3.3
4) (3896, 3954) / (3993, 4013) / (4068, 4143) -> -3.6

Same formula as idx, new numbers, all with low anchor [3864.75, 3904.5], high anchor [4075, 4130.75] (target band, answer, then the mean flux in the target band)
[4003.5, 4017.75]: -3.9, 12.1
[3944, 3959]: -0.9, 9.74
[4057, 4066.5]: -1.2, 11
